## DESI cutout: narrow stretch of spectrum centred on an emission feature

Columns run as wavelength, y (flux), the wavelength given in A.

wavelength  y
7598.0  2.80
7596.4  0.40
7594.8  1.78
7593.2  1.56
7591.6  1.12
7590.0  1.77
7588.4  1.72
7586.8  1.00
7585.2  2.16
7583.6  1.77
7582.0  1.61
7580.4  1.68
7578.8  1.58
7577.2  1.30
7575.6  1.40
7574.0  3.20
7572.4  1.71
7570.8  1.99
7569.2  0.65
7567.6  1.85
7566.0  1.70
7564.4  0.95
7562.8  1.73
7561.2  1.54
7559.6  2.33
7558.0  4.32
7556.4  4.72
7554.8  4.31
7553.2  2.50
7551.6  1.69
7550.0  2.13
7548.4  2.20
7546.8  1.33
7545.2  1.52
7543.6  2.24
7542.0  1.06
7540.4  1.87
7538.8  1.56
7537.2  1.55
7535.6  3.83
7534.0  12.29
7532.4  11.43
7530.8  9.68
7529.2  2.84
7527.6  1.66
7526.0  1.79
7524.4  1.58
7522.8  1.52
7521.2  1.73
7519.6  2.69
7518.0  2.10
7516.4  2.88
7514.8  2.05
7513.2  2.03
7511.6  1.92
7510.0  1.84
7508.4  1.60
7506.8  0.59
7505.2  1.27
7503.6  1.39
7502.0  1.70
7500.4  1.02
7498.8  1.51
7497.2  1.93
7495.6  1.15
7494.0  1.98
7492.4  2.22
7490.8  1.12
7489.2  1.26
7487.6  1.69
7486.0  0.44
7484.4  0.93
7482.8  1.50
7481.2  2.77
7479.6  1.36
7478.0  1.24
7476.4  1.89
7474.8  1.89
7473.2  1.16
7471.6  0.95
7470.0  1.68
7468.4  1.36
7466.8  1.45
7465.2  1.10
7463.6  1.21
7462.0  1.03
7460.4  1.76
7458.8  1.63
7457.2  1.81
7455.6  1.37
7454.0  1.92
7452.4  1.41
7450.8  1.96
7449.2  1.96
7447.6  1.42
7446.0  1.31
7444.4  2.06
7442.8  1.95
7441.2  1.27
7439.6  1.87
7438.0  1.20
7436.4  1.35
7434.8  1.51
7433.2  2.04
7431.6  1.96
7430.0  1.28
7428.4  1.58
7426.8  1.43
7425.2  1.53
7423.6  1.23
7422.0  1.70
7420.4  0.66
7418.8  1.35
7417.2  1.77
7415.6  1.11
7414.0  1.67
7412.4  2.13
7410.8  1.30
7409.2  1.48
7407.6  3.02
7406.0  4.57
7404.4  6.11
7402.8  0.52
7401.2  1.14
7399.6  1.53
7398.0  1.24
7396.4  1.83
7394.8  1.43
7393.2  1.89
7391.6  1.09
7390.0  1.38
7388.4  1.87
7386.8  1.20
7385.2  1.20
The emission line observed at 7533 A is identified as H-alpha 6563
